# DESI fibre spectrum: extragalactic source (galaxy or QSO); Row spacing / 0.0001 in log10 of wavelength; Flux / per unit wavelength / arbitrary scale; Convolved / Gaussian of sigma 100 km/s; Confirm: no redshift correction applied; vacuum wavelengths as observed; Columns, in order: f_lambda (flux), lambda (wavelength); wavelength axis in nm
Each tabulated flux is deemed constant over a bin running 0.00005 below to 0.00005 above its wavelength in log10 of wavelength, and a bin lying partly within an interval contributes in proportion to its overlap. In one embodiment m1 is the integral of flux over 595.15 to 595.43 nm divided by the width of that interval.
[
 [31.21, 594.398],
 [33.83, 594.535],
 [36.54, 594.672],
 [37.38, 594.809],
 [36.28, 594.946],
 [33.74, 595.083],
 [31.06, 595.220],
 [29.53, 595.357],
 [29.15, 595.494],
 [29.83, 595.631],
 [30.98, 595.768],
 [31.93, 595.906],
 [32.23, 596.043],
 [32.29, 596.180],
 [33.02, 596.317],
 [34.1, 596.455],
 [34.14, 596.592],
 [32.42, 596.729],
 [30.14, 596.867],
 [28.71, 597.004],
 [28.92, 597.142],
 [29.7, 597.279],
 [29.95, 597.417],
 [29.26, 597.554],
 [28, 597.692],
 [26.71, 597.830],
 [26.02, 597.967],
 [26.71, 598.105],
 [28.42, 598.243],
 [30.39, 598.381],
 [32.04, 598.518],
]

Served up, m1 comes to 30.3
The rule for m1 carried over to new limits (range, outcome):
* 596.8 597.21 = 29.2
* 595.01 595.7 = 30.7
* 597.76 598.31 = 26.9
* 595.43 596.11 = 30.8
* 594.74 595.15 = 35.8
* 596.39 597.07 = 31.9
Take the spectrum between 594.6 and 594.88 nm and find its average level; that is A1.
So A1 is 36.9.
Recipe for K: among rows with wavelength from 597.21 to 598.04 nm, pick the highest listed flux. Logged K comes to 29.95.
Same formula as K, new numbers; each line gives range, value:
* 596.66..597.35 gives 32.42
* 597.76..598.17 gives 26.71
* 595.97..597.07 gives 34.14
